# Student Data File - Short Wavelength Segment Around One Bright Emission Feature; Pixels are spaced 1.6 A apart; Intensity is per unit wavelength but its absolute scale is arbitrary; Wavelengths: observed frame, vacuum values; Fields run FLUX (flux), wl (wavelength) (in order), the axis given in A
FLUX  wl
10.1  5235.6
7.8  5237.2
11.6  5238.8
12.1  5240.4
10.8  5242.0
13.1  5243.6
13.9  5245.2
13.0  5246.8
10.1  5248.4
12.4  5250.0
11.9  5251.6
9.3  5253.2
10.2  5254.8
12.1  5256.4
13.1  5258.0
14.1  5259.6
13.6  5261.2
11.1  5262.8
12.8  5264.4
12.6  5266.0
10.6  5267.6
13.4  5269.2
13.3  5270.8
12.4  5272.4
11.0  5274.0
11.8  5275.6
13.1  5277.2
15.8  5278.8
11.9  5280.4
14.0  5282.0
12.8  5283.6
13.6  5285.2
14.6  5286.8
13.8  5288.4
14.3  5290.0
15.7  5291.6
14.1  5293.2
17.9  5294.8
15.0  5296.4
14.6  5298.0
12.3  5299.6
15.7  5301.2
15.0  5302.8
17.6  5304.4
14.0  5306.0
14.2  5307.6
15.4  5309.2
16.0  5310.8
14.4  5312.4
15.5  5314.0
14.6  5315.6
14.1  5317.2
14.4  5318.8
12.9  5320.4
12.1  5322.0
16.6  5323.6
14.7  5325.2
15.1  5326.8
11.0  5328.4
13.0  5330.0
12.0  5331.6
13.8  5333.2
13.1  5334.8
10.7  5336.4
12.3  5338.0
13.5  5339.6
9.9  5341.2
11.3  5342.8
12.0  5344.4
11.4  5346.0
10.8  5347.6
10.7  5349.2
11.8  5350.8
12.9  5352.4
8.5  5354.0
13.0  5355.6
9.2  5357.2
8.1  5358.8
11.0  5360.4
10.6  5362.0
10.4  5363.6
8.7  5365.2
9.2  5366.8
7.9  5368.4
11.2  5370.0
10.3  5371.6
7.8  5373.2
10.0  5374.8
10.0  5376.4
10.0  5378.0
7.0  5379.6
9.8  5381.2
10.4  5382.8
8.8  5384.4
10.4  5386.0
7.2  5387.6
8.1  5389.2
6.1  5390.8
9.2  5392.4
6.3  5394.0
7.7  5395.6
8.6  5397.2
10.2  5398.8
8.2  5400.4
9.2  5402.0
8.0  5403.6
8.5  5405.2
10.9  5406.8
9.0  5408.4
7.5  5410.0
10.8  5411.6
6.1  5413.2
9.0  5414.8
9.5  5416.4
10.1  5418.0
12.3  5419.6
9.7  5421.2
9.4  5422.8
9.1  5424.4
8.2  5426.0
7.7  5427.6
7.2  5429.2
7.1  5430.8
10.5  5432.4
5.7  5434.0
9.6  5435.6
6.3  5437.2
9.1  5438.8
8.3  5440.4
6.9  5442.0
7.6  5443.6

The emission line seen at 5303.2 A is C III]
